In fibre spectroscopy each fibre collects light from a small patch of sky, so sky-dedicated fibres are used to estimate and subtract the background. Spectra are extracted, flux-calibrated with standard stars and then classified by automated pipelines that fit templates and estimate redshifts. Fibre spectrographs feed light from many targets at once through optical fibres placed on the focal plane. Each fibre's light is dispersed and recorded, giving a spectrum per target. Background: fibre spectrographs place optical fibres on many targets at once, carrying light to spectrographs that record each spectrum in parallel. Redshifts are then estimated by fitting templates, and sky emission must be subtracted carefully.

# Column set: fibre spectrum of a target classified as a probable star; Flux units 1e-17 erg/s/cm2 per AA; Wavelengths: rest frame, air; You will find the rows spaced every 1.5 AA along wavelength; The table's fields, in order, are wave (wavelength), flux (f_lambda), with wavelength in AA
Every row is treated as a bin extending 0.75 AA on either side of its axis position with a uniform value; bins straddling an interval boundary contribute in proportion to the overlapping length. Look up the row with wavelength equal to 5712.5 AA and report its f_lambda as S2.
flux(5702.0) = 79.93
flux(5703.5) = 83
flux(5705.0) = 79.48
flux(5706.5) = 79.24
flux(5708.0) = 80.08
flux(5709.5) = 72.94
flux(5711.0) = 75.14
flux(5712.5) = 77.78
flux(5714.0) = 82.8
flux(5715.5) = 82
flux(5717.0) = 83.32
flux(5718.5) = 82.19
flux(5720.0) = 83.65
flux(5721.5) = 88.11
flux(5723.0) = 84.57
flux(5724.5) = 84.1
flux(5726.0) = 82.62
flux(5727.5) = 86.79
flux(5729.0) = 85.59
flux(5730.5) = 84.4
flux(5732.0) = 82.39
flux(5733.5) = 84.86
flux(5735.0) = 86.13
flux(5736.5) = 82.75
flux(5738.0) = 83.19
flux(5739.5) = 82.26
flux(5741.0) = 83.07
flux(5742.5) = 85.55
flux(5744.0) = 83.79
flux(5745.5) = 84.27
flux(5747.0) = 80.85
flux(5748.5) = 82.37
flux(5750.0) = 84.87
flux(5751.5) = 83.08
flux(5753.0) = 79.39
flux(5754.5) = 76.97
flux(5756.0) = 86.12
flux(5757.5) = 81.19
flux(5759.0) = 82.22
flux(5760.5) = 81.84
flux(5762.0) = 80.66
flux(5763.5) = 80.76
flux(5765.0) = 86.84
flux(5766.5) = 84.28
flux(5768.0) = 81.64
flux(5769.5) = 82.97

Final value 77.78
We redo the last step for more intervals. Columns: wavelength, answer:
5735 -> 86.13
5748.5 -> 82.37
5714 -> 82.8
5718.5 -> 82.19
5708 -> 80.08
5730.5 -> 84.4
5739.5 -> 82.26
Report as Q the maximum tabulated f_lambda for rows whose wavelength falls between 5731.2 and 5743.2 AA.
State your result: 86.13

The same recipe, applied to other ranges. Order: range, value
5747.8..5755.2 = 84.87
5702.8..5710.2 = 83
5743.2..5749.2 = 84.27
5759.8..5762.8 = 81.84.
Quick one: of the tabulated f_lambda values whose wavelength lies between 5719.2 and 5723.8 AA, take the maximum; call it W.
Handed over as 88.11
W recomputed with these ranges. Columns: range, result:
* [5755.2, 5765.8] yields 86.84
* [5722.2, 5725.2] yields 84.57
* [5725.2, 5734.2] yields 86.79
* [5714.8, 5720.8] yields 83.65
